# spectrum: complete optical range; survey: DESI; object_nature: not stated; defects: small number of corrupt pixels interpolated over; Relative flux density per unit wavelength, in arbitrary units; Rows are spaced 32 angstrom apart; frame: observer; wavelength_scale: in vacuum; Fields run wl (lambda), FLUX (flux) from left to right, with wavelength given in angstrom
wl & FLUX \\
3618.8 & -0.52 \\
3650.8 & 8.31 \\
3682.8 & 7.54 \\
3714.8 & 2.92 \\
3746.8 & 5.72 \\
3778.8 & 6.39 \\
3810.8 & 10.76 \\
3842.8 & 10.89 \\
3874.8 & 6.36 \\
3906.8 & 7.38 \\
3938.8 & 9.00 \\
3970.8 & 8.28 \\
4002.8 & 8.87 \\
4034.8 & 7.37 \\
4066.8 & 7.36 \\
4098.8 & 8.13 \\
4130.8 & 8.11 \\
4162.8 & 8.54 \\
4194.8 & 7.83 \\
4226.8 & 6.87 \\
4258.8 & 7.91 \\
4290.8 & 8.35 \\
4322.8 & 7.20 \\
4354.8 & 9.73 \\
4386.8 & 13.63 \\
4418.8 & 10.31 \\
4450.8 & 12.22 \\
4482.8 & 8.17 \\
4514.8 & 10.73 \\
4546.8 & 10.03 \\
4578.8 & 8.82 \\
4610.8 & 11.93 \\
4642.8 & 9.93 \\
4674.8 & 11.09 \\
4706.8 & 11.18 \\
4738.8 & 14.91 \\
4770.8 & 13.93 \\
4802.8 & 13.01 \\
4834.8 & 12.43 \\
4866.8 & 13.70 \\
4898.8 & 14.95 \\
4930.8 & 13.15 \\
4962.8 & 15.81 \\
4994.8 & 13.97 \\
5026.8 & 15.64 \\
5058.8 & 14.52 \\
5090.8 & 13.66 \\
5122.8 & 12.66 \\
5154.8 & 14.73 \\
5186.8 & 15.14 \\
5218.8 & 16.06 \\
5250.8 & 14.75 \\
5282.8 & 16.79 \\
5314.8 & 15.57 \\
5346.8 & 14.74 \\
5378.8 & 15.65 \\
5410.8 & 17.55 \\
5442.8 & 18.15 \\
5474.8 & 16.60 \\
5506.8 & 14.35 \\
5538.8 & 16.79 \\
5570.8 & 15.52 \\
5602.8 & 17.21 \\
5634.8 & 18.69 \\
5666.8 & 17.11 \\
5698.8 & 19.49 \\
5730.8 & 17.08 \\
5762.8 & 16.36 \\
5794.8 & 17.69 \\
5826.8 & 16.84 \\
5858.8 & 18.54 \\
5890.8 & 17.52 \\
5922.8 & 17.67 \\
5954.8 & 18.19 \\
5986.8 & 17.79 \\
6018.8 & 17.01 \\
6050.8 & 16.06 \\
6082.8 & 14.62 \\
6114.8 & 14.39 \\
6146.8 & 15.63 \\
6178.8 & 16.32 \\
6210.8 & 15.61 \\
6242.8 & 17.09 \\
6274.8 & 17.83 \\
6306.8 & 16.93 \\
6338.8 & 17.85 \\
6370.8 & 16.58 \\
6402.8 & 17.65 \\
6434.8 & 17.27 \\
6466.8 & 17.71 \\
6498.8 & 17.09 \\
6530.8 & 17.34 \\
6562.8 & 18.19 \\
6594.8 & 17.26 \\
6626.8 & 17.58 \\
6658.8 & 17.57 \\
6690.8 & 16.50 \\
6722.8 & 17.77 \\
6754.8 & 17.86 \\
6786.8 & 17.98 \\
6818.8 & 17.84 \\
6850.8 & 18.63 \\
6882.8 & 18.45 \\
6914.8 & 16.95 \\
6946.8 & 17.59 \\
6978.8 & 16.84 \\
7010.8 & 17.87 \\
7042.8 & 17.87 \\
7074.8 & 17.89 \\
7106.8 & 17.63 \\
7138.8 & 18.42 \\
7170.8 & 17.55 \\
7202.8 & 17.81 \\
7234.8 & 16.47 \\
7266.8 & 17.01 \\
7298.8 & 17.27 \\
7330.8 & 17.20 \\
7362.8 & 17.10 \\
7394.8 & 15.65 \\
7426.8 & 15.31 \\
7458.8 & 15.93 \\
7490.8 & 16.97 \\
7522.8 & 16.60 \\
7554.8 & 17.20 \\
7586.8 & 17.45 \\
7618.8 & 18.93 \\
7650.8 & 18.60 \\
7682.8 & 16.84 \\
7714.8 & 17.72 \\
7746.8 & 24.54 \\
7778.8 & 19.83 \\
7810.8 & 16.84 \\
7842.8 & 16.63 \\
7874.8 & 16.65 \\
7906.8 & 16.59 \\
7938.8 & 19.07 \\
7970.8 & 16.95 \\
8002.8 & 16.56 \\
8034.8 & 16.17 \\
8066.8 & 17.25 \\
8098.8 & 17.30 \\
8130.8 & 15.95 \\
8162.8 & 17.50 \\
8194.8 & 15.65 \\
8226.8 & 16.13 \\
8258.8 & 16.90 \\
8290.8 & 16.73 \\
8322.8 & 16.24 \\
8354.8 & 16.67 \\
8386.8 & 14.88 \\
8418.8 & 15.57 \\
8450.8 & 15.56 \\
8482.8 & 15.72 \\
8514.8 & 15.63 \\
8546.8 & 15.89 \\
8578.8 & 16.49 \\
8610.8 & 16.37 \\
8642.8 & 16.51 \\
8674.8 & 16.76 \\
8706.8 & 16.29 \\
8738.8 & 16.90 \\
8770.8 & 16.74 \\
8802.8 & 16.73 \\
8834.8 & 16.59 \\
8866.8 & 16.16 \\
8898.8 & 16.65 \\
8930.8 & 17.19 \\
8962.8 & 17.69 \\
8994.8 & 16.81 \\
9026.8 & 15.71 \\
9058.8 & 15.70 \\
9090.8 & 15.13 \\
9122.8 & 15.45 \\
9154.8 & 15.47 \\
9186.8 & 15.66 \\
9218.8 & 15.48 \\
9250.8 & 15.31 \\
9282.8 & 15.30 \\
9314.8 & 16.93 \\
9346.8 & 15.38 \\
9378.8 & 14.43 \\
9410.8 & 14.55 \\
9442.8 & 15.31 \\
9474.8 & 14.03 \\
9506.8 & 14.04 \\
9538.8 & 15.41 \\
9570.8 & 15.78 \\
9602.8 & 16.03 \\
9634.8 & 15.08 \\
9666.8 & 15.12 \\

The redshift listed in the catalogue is 0.181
